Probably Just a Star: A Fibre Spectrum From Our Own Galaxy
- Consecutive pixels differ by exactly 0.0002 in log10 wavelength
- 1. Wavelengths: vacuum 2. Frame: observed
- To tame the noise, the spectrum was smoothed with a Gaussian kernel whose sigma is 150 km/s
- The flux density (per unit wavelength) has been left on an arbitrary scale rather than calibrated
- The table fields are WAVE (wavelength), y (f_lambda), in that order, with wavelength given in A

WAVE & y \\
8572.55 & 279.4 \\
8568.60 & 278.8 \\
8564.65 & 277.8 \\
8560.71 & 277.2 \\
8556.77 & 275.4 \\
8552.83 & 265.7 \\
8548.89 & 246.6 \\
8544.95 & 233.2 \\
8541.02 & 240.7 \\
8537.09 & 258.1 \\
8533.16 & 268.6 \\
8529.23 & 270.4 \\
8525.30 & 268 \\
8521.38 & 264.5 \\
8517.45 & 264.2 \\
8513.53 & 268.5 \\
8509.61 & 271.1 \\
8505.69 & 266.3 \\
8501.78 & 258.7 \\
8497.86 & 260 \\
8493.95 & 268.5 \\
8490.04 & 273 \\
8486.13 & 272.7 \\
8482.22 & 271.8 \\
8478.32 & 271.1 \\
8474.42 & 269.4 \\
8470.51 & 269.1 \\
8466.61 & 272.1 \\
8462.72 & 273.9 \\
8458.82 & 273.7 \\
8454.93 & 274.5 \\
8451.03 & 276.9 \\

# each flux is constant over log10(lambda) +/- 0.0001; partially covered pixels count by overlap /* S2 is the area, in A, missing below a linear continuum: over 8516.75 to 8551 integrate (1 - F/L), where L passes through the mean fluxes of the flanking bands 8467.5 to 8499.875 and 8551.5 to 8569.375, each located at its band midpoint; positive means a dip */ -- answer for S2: 2.0 A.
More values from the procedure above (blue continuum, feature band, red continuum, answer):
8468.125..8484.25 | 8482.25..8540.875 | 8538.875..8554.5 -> -1.8 A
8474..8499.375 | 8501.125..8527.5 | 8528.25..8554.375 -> -0.5 A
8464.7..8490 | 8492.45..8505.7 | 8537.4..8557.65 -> 0.1 A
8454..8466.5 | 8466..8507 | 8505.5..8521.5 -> 0.3 A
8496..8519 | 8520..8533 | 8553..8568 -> 0.0 A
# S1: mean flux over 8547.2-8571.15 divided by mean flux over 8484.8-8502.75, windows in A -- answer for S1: 1.01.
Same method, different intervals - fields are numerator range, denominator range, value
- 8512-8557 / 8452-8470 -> 0.95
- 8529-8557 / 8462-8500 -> 0.95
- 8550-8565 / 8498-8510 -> 1.03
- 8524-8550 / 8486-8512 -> 0.96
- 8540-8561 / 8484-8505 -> 0.96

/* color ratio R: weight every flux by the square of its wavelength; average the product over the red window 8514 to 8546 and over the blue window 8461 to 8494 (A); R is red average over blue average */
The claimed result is 0.97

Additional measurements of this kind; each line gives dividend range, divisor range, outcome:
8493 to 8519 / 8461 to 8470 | 0.98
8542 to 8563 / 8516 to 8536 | 0.98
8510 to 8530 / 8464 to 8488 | 1.00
